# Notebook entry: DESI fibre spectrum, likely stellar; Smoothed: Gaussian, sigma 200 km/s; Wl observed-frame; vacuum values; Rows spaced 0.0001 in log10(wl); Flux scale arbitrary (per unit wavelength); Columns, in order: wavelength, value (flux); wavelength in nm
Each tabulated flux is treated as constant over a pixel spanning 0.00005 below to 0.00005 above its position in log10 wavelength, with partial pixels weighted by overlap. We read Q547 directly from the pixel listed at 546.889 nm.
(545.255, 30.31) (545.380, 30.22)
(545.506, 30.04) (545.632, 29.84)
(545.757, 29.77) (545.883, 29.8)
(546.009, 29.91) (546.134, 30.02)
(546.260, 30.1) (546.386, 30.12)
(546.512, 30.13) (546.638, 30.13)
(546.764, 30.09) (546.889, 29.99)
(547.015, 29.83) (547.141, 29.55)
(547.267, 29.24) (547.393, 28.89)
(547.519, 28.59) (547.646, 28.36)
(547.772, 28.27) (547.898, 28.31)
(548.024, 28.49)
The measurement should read 29.99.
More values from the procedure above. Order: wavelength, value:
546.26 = 30.1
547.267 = 29.24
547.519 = 28.59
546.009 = 29.91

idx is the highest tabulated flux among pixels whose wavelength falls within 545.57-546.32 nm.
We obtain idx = 30.1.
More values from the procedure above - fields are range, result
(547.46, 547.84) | 28.59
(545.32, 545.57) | 30.22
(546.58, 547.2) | 30.13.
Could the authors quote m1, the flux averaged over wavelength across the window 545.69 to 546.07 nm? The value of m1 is 29.8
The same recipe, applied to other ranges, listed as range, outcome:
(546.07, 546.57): 30.1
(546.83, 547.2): 29.8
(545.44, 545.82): 29.9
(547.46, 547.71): 28.4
